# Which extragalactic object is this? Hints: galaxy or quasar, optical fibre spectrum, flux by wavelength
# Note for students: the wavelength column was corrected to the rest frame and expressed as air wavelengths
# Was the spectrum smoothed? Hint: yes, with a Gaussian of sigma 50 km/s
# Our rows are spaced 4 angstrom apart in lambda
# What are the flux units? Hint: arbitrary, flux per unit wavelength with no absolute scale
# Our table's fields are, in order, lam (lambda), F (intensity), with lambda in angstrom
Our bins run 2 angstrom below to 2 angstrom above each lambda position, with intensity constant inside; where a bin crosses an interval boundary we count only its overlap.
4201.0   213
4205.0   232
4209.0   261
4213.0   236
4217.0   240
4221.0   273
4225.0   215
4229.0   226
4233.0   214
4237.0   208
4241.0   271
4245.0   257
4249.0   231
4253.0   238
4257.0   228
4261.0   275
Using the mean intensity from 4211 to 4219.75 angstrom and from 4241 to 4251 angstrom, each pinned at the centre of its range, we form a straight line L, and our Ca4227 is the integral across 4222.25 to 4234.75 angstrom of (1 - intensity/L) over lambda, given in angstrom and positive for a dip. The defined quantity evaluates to 1.2 angstrom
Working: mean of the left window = 241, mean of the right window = 249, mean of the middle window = 222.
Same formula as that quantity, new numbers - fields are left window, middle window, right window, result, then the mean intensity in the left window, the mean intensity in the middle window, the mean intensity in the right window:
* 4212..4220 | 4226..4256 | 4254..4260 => 0.7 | 243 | 234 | 238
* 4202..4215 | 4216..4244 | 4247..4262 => 0.6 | 241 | 236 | 241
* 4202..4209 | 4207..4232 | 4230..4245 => -0.5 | 238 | 241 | 234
